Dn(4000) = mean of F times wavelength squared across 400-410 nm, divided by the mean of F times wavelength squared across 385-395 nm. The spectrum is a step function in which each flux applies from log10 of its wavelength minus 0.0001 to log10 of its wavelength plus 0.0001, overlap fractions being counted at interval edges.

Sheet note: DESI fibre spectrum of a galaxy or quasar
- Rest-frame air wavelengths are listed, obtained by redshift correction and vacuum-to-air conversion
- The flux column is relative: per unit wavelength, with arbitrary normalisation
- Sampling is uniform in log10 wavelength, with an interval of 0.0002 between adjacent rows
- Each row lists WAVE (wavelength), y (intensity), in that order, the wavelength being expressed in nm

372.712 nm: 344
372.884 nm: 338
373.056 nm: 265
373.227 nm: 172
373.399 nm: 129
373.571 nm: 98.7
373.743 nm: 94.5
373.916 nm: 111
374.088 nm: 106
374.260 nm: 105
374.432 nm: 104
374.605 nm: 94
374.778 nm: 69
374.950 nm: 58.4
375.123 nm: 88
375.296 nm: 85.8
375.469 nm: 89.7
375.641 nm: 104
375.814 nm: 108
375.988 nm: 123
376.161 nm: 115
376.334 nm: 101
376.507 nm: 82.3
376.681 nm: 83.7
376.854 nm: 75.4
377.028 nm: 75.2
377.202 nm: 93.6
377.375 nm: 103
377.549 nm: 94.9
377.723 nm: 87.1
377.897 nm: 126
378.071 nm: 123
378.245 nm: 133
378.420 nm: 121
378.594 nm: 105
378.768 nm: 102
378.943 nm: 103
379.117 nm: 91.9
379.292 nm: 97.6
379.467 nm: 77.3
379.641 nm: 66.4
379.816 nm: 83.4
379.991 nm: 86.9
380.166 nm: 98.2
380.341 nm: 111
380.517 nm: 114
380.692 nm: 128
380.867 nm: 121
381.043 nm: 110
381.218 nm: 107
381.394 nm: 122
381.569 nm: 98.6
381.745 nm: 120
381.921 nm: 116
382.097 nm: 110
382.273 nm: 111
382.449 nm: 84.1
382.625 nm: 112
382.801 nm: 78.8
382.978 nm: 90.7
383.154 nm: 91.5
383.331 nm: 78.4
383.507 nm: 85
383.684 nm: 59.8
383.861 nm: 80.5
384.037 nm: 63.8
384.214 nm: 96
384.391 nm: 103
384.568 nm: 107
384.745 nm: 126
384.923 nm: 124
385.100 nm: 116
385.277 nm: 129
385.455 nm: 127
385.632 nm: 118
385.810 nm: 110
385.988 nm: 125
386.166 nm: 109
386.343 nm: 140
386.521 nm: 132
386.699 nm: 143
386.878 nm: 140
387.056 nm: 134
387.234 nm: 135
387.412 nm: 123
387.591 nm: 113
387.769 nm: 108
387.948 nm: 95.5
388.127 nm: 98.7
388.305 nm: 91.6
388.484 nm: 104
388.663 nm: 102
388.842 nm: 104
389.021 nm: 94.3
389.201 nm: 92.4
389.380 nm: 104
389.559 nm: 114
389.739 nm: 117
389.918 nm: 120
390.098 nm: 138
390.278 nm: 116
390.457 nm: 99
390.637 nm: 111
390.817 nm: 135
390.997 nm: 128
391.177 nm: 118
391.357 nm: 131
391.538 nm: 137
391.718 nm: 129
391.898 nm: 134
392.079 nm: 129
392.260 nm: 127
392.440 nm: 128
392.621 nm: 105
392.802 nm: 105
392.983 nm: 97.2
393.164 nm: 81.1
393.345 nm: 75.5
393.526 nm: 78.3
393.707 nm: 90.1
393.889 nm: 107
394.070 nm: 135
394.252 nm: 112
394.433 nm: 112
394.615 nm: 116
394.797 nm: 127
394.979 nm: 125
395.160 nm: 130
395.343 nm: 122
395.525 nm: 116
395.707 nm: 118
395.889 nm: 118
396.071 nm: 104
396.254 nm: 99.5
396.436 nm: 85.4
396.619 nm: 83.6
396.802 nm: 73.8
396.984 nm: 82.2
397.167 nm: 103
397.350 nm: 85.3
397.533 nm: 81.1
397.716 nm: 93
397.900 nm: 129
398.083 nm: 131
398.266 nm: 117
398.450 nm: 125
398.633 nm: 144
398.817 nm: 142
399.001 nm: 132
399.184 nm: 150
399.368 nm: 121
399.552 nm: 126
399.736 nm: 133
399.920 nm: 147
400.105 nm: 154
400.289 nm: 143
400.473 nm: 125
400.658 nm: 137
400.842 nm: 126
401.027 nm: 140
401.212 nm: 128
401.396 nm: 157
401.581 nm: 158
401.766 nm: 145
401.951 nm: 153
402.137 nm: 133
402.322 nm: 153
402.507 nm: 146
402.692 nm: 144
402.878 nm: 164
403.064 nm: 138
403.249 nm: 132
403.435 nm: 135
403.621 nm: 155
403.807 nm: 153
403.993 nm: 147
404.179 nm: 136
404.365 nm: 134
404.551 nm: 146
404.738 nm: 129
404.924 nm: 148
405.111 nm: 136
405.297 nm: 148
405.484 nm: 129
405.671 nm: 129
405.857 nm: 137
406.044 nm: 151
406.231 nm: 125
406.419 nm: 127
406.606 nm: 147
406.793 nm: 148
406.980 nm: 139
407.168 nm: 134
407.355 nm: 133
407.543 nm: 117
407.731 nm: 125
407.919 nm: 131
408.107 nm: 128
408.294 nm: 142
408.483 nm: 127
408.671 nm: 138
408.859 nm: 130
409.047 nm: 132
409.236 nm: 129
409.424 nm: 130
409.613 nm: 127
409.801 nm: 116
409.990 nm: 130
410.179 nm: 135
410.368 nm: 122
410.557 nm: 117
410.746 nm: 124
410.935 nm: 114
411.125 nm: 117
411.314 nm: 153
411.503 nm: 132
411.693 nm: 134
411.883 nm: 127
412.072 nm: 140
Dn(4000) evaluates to 1.3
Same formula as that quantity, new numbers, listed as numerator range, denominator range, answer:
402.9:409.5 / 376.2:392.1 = 1.41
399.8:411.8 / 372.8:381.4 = 1.45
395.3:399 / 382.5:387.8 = 1.05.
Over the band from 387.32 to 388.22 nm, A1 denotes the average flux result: 108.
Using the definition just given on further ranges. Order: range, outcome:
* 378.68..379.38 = 98.6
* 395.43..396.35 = 111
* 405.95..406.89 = 140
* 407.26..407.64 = 125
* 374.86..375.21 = 73.2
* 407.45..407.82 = 121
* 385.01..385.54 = 124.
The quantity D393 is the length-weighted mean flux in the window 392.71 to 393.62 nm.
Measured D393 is 87.5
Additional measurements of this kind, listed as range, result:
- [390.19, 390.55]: 108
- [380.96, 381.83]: 112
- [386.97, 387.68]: 126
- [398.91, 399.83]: 133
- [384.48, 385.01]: 119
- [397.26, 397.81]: 86.5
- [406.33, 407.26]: 139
